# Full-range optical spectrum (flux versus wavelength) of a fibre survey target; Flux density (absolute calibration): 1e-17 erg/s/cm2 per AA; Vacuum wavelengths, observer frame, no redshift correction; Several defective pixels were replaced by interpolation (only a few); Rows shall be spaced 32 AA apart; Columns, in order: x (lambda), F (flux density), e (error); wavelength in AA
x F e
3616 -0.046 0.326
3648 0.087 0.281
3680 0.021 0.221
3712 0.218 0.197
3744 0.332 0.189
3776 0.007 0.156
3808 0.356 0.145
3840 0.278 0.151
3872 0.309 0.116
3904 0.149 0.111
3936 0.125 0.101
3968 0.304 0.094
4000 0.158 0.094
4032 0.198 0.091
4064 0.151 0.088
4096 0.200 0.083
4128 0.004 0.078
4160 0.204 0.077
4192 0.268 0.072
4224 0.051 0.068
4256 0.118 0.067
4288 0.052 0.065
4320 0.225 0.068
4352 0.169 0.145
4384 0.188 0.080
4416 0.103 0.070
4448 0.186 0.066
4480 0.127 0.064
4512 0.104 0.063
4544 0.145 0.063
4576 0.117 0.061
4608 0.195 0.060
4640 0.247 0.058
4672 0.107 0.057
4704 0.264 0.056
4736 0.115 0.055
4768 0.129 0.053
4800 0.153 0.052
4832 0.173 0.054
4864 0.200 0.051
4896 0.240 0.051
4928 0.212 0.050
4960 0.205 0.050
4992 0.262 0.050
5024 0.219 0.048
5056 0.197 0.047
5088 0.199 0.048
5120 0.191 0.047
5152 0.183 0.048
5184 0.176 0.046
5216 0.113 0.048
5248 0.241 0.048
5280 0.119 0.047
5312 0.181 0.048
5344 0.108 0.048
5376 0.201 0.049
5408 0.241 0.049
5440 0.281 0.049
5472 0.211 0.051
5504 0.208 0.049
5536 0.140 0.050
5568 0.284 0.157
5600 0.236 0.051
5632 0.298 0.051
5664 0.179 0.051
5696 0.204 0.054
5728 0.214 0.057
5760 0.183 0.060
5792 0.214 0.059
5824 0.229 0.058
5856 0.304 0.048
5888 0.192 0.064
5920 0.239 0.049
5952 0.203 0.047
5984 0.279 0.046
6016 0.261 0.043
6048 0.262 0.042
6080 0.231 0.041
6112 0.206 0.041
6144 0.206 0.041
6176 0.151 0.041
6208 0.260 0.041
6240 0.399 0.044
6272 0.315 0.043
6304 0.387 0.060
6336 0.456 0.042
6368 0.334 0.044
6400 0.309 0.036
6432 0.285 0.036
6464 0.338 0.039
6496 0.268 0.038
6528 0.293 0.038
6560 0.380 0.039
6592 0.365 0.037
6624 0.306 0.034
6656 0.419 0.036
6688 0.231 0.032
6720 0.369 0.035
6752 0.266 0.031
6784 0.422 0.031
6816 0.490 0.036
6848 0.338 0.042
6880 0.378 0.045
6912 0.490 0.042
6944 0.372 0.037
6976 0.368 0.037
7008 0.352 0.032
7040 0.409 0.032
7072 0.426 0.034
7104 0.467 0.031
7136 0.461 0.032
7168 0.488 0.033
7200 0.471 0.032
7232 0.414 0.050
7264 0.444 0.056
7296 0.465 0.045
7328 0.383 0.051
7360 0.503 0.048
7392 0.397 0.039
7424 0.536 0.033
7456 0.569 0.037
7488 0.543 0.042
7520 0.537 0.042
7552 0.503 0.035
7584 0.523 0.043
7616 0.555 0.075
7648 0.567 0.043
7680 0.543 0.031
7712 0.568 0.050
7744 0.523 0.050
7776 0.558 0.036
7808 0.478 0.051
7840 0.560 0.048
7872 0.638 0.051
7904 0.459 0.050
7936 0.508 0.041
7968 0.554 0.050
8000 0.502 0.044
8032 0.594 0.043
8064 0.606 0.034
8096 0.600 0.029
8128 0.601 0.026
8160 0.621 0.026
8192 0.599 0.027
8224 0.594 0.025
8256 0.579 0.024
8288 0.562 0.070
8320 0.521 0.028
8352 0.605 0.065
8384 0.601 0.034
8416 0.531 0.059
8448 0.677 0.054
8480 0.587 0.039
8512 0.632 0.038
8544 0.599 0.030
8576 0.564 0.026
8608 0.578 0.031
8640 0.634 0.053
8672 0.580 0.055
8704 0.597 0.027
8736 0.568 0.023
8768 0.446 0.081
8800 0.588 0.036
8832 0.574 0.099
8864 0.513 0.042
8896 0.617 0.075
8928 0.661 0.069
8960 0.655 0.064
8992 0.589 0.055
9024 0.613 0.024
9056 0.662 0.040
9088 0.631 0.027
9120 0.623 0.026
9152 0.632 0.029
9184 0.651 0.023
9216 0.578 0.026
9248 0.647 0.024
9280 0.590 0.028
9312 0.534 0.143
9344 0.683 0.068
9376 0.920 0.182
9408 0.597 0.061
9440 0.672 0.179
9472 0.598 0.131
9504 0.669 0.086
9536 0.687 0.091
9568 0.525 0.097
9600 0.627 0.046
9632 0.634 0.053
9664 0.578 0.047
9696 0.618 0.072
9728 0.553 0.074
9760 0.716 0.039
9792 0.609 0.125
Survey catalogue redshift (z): 0.70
